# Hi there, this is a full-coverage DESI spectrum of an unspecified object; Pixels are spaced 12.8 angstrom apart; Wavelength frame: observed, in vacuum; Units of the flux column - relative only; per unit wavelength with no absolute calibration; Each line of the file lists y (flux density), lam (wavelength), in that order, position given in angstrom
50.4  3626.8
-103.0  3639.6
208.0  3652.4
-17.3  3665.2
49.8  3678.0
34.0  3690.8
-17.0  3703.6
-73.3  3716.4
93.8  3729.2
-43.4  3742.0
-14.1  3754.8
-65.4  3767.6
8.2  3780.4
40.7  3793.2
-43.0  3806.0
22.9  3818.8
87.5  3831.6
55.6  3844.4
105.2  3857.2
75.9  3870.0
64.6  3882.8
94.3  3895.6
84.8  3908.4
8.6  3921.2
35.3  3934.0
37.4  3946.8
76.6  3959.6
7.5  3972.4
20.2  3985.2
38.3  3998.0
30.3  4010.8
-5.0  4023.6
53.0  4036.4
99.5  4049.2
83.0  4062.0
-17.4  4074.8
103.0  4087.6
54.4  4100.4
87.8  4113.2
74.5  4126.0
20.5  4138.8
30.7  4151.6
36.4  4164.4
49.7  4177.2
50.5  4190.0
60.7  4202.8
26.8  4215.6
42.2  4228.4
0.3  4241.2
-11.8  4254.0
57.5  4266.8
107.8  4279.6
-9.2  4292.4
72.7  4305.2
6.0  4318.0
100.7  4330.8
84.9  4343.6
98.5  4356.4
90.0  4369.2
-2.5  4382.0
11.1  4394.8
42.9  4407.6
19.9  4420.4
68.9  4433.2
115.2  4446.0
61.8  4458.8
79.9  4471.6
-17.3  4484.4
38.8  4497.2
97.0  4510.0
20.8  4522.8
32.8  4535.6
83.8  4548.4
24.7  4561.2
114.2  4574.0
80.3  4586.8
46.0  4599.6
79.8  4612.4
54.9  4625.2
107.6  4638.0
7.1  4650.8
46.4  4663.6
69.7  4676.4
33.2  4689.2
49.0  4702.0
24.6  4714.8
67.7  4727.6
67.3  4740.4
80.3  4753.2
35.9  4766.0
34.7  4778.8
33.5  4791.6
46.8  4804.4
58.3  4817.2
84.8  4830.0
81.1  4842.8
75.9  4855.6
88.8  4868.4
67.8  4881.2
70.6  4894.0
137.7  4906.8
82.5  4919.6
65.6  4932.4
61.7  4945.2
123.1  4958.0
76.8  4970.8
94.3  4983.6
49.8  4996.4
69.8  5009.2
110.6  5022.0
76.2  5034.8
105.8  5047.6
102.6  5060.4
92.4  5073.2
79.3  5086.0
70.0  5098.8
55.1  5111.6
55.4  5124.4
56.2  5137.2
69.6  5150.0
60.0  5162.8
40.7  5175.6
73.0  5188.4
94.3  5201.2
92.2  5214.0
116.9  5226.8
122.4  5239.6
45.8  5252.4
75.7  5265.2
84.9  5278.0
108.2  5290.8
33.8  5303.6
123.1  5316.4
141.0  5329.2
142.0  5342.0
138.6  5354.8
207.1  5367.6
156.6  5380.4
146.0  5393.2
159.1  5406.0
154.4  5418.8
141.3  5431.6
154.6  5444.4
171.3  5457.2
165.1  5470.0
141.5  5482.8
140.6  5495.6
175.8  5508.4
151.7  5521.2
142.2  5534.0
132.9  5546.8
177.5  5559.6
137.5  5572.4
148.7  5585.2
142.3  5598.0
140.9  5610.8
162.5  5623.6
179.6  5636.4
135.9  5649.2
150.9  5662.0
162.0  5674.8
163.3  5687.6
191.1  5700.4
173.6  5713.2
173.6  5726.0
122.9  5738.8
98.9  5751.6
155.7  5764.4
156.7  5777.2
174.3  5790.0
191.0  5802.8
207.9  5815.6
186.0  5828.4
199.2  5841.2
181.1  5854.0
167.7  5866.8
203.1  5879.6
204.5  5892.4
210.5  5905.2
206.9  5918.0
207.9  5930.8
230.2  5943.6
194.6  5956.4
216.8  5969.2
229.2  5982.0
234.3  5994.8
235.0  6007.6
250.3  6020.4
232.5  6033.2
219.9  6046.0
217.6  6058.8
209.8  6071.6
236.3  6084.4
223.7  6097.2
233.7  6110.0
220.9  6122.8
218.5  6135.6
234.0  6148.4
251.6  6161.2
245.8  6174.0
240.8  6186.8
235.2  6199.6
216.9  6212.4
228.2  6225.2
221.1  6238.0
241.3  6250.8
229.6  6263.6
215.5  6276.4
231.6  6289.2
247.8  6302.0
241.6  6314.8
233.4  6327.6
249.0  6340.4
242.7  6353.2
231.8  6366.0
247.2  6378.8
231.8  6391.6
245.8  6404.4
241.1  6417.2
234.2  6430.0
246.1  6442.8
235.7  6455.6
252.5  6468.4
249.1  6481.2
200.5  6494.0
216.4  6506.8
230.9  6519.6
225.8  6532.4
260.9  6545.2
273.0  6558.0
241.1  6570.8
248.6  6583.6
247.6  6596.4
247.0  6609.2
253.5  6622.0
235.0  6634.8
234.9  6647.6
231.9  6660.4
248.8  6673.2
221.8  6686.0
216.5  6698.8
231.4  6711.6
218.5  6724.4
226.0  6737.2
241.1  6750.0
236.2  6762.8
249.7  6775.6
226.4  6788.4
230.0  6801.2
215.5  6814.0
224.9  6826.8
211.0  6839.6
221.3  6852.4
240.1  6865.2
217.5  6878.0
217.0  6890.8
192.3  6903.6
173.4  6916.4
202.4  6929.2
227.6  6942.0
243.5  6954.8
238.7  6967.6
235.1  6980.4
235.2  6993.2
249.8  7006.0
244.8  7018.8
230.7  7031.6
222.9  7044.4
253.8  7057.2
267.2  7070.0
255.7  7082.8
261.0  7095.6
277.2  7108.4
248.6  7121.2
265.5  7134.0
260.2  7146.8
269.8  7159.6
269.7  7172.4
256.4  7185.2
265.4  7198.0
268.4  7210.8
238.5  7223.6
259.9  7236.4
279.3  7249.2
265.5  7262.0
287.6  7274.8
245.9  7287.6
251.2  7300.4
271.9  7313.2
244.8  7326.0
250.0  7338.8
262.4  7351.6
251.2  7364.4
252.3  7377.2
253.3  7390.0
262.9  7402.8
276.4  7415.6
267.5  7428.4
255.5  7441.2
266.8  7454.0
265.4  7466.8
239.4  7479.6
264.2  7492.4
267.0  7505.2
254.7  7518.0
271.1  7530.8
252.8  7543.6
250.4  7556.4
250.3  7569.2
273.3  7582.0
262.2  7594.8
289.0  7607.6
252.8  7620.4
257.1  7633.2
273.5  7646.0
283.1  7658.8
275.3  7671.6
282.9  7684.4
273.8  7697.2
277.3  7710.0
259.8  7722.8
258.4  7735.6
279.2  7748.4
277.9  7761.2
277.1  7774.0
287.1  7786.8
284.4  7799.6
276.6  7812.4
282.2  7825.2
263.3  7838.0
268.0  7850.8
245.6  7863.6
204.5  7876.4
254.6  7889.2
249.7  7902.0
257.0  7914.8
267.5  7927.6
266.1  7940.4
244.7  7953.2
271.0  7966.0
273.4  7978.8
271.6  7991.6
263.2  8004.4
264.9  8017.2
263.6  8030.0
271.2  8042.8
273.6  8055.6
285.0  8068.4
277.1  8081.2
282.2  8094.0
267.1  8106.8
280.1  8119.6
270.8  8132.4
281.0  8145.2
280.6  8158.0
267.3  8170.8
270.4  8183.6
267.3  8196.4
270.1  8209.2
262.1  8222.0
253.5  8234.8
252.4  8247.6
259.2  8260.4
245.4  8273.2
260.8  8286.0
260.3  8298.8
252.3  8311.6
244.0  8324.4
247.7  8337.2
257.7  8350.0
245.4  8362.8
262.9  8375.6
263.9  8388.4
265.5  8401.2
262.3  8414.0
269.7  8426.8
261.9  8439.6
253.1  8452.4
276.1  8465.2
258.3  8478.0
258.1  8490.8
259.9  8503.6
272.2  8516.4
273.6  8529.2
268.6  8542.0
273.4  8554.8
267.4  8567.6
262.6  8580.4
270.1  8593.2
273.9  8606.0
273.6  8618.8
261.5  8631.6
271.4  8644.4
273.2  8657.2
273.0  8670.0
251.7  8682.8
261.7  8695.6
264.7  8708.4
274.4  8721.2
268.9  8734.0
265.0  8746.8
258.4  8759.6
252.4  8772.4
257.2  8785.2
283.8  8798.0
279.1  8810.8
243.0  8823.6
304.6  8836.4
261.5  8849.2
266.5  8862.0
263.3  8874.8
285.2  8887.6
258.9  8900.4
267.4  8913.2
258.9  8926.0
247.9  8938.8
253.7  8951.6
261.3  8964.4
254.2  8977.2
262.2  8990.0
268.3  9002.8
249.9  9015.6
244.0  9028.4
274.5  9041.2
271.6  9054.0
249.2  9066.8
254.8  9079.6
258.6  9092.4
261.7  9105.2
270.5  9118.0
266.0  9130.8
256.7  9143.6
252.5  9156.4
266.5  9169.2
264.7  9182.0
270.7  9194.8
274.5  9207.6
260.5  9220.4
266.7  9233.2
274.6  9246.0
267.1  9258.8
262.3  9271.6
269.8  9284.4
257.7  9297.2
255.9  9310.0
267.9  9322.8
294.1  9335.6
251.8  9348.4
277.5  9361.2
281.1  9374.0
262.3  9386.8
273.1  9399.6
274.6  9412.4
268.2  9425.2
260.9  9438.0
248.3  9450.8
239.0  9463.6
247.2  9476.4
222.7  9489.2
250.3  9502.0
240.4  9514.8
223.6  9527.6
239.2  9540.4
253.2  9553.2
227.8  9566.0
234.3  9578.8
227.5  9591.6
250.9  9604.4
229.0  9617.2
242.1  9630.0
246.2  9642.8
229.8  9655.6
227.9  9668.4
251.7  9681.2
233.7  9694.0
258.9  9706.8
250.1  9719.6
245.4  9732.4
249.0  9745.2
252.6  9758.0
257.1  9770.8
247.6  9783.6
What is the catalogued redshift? 0.336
